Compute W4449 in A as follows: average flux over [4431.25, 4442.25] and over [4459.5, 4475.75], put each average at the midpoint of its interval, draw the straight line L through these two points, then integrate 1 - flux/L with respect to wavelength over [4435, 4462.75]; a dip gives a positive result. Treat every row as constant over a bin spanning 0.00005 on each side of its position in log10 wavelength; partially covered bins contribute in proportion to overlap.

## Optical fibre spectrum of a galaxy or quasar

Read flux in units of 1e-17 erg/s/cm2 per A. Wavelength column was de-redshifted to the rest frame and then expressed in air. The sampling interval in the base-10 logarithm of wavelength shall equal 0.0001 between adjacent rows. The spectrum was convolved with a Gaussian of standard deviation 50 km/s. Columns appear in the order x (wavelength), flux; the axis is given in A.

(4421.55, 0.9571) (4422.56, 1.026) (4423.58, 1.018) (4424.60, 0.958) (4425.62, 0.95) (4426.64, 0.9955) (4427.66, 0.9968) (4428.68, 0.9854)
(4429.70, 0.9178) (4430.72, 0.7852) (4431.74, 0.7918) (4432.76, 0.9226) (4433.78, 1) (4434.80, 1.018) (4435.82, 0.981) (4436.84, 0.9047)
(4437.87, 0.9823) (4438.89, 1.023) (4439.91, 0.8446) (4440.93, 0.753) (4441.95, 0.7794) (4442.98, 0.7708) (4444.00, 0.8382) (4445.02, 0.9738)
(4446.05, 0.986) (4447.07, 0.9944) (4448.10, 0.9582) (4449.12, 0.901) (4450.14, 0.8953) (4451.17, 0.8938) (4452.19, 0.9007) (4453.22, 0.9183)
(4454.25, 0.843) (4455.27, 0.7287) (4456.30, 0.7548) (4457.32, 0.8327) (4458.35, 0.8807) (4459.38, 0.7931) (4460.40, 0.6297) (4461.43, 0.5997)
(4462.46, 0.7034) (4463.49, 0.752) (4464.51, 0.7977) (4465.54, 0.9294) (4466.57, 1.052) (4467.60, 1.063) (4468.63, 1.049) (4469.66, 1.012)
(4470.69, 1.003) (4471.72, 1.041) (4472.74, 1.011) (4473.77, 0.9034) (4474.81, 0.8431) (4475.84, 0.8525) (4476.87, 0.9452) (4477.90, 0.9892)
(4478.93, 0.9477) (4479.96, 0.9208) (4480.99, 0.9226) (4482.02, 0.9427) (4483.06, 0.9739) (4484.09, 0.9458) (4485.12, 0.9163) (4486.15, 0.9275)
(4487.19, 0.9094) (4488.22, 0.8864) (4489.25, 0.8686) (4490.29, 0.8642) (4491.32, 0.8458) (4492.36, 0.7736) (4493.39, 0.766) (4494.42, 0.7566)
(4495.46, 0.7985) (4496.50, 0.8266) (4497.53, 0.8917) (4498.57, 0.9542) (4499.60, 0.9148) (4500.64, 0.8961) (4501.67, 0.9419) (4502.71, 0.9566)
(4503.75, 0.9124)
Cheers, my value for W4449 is 1.4 A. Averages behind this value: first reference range 0.912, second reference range 0.889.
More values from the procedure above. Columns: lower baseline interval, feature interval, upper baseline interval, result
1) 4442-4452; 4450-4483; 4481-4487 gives 1.27 A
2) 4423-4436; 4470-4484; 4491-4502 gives -1.09 A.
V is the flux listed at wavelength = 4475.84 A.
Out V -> 0.8525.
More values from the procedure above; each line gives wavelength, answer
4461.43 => 0.5997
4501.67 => 0.9419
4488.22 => 0.8864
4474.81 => 0.8431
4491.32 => 0.8458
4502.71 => 0.9566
